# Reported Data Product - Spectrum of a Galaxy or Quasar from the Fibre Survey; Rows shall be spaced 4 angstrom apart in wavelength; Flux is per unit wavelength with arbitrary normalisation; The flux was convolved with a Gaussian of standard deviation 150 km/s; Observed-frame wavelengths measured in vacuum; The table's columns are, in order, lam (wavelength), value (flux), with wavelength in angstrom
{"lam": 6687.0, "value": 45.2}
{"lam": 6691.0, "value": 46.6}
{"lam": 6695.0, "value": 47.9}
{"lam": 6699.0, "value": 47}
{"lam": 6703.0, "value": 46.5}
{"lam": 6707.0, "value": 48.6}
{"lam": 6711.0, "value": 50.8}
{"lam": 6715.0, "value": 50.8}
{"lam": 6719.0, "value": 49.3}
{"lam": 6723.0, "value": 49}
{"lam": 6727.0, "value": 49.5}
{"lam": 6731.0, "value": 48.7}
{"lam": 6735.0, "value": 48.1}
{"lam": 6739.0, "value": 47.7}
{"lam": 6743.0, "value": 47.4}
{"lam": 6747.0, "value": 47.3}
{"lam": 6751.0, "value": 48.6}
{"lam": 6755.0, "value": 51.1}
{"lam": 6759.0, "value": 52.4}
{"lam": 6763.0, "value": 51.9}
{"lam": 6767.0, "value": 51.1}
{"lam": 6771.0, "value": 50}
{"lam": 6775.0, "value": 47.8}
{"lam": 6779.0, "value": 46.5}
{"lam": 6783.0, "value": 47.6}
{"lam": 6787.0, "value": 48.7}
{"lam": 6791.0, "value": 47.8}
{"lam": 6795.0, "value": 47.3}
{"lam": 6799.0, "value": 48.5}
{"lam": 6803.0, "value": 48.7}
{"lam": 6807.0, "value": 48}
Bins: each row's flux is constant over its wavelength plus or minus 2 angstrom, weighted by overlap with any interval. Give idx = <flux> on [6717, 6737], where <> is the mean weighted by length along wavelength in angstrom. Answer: 48.9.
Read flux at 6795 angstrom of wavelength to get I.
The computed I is 47.3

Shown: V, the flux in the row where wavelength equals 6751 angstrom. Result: 48.6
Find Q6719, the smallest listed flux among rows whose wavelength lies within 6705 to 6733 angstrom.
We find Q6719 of 48.6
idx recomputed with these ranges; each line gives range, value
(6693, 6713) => 48.2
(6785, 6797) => 47.9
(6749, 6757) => 49.9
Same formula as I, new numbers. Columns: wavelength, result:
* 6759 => 52.4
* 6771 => 50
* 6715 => 50.8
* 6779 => 46.5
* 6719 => 49.3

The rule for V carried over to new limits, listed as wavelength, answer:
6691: 46.6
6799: 48.5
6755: 51.1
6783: 47.6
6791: 47.8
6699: 47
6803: 48.7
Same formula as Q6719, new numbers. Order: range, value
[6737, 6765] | 47.3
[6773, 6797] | 46.5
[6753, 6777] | 47.8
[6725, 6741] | 47.7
